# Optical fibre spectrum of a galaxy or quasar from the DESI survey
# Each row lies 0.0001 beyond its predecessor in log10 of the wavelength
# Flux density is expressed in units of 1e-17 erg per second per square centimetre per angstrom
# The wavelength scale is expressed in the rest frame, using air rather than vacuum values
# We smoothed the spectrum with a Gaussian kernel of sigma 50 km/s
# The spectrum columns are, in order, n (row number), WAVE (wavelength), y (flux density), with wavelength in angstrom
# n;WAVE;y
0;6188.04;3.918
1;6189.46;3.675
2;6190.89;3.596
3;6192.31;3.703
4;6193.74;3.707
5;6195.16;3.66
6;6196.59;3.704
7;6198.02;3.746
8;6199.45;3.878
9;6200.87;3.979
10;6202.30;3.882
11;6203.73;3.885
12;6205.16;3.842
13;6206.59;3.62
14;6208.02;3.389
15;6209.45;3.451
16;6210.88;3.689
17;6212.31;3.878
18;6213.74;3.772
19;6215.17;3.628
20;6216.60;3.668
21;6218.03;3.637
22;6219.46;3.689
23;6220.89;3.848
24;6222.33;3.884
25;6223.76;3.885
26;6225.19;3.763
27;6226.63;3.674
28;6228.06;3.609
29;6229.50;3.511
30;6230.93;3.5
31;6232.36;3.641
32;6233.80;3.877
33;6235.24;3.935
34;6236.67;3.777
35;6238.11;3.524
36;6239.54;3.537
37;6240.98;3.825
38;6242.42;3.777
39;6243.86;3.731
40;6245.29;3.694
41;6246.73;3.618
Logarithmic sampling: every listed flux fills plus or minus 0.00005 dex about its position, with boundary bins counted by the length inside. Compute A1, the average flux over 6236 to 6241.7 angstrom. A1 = 3.66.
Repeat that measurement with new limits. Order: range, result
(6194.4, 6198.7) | 3.7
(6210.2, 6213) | 3.78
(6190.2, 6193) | 3.66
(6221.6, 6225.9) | 3.84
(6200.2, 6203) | 3.93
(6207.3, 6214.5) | 3.64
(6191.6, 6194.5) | 3.71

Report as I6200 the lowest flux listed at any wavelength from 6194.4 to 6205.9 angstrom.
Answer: 3.66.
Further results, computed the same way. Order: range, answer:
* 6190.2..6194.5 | 3.596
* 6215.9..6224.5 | 3.637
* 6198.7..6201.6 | 3.878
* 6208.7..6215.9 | 3.451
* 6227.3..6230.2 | 3.511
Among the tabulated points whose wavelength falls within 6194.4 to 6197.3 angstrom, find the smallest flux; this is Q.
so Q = 3.66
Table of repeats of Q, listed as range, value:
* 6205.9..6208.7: 3.389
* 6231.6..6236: 3.641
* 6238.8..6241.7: 3.537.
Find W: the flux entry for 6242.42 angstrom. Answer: 3.777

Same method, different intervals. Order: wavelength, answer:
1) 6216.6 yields 3.668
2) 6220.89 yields 3.848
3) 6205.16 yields 3.842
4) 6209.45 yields 3.451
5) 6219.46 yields 3.689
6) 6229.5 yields 3.511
